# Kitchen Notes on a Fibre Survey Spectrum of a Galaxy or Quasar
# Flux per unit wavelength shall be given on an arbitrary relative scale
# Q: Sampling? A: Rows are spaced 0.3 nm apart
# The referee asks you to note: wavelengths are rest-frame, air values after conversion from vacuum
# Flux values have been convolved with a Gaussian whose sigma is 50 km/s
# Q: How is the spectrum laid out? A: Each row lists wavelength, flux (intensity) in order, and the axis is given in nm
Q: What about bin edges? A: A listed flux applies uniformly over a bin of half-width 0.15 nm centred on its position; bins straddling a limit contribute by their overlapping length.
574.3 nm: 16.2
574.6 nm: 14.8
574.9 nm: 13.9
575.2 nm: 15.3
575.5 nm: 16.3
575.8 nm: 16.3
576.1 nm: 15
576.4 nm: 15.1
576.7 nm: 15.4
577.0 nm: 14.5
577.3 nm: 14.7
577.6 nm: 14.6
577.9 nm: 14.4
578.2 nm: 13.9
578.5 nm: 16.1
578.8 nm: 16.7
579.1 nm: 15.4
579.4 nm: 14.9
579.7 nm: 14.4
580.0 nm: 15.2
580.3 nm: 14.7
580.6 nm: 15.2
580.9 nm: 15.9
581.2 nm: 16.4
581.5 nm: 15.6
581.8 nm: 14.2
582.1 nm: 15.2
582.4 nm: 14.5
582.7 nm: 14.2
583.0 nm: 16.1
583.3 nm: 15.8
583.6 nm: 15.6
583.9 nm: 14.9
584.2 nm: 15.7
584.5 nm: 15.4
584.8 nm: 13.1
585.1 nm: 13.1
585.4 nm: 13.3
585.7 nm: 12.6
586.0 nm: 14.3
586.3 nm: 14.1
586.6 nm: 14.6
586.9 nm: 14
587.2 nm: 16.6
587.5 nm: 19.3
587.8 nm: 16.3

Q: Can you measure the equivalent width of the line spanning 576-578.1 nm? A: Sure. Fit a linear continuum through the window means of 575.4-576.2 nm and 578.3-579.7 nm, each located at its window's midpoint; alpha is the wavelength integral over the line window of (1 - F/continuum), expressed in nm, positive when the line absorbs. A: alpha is 0.130 nm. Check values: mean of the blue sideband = 15.9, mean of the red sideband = 15.6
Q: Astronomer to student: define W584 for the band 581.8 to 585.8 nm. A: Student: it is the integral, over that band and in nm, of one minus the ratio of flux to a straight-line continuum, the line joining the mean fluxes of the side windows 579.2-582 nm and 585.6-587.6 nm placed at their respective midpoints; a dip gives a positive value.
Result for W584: 0.13 nm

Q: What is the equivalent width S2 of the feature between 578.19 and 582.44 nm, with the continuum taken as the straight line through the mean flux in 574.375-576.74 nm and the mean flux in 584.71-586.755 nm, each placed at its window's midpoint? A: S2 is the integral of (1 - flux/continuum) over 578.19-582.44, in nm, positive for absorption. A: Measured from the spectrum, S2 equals -0.230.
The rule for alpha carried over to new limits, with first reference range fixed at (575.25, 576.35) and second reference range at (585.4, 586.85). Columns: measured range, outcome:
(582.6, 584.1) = -0.11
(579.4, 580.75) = 0.01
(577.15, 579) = 0.03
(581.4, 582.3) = -0.02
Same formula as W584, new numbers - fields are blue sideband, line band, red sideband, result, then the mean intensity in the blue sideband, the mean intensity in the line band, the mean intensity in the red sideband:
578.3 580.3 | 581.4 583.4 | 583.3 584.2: 0.04 nm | 15.4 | 15.1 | 15.4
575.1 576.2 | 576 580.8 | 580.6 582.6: 0.16 nm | 15.8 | 15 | 15.3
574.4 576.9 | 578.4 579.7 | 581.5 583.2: -0.04 nm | 15.3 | 15.6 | 14.9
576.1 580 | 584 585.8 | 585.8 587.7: 0.17 nm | 15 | 13.9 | 15.4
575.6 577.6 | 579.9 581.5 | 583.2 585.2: -0.06 nm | 15.2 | 15.5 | 14.8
